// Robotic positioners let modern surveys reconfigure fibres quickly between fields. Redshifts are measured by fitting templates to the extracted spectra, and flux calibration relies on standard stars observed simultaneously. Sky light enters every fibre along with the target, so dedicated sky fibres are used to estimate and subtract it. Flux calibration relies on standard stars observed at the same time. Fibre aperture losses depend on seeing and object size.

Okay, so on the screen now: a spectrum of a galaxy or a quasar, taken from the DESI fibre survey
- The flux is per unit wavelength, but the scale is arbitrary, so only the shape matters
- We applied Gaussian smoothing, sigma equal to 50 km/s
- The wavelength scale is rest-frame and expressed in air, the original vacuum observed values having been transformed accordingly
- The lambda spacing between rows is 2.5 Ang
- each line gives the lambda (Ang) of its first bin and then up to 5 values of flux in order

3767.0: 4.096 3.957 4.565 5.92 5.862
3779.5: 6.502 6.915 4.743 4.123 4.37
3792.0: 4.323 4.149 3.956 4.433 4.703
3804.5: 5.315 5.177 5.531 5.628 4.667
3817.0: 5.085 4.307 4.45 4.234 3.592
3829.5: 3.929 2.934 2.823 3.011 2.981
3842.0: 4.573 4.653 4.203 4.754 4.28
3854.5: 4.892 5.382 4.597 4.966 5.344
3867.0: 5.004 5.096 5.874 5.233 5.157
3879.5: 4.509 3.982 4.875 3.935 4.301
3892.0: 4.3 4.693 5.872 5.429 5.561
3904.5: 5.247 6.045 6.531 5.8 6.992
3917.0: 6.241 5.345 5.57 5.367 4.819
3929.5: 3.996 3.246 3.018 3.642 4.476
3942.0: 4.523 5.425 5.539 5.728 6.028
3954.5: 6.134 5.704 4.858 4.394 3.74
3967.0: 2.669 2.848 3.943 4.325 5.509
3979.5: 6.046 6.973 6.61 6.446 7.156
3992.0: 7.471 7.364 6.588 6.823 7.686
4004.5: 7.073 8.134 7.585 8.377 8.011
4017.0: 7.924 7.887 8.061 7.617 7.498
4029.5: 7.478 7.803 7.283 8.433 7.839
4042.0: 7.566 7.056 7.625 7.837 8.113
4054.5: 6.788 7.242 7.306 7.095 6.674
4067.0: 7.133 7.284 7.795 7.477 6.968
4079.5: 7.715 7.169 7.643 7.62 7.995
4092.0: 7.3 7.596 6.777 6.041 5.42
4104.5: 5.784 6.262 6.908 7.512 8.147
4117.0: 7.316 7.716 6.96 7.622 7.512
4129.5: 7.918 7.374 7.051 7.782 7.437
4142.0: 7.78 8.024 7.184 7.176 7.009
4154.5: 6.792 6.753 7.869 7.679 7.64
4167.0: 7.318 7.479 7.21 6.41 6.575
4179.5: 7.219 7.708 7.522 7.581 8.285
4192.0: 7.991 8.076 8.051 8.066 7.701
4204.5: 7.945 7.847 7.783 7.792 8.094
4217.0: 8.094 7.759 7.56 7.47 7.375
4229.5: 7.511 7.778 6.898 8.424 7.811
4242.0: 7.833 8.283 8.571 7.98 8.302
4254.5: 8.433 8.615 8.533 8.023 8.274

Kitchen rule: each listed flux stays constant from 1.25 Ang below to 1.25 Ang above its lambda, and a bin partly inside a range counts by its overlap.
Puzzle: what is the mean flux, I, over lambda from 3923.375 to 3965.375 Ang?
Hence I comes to 4.75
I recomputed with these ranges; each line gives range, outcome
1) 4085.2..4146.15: 7.25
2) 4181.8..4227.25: 7.84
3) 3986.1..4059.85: 7.54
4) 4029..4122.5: 7.28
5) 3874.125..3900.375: 4.73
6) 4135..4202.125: 7.48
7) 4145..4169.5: 7.3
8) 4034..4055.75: 7.63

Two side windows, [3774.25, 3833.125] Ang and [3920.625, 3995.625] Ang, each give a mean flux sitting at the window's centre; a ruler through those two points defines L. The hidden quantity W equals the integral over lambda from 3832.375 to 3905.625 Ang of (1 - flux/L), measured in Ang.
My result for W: 4.0 Ang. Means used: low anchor 4.77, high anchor 5.12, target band 4.65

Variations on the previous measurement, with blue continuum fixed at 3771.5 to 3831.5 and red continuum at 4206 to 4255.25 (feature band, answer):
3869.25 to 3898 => 3.25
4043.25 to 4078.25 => -3.38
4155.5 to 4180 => 0.71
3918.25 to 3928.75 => 0.89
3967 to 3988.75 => 3.10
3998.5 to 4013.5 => -3.22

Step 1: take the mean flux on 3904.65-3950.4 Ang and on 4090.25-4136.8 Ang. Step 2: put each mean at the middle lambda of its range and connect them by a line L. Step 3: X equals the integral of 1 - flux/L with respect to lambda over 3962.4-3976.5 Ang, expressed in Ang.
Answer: 4.8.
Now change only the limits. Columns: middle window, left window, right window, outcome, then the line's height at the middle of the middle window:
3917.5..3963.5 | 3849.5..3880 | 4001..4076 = 9.4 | 6.14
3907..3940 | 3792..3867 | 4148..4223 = 1.2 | 5.27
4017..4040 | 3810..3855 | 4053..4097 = -3.6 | 6.73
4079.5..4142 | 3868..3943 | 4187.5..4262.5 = -3.0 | 6.9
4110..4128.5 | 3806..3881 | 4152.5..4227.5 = -1.5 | 6.97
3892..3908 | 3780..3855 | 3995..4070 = 0.7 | 5.63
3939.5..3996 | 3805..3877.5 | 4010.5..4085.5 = 8.8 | 6.4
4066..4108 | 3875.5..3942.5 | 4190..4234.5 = -2.9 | 6.62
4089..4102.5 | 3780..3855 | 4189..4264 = -0.1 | 6.84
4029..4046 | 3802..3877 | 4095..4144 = -3.3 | 6.39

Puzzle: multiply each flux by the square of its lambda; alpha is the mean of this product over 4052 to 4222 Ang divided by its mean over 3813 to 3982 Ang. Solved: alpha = 1.75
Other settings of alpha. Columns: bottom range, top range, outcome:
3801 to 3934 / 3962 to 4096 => 1.58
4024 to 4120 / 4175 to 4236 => 1.12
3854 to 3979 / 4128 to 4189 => 1.68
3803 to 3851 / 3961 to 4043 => 1.71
